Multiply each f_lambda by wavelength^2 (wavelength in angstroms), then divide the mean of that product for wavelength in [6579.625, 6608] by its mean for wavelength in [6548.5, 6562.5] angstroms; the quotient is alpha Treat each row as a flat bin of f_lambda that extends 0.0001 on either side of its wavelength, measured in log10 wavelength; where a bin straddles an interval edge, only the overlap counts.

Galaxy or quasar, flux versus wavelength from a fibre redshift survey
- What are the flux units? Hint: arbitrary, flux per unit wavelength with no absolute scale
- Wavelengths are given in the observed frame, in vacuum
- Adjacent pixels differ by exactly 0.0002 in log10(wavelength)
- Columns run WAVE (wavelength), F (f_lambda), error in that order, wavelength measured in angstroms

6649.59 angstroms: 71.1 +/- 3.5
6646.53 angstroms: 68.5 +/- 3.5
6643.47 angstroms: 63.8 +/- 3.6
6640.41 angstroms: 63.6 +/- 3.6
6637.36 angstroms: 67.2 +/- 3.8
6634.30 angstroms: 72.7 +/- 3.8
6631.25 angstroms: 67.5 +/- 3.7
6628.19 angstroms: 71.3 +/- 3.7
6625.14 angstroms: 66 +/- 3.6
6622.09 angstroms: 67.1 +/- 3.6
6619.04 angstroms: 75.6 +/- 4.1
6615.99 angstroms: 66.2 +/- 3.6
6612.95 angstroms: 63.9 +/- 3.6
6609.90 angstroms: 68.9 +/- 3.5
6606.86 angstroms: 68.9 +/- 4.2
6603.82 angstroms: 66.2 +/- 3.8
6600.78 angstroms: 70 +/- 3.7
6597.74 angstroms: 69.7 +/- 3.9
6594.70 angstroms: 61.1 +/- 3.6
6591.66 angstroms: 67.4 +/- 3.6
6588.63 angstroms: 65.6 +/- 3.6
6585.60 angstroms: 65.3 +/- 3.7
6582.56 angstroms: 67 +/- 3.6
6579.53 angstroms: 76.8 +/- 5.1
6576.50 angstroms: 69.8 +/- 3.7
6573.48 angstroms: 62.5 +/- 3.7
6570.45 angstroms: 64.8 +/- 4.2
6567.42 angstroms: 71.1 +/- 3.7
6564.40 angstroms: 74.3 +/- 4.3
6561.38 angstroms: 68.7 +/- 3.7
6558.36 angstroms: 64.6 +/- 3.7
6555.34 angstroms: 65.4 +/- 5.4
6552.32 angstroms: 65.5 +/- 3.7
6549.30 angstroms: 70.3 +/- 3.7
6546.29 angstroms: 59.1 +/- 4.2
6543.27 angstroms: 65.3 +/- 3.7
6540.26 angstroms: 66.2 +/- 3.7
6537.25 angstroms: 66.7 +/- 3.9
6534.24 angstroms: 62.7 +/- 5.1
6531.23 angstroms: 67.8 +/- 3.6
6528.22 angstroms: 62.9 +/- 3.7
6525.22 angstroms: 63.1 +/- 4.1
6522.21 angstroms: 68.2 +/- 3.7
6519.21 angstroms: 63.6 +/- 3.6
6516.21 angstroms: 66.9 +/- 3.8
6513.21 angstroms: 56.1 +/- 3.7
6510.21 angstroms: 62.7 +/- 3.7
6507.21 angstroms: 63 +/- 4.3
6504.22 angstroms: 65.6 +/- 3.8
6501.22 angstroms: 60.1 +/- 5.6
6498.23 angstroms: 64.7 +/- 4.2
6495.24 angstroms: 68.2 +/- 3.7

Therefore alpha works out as 1.02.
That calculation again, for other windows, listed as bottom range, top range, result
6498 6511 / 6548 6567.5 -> 1.10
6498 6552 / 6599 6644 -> 1.09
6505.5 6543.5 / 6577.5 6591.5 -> 1.09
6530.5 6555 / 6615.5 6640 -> 1.08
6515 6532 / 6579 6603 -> 1.05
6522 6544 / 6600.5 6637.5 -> 1.08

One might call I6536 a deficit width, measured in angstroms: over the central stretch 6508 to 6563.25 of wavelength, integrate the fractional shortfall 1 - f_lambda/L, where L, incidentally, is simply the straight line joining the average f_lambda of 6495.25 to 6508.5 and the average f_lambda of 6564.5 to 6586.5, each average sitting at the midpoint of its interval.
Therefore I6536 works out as 1.07 angstroms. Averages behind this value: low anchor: 63.9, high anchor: 68.6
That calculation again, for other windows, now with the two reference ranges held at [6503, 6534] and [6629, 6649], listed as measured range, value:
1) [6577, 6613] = -0.85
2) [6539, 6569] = -0.95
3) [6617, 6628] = -0.42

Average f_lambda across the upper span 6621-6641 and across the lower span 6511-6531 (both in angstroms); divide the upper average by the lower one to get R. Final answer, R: 1.07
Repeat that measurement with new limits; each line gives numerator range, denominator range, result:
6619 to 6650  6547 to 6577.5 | 1.01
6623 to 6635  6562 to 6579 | 1.00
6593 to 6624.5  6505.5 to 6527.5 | 1.07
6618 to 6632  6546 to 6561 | 1.06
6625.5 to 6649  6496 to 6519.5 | 1.08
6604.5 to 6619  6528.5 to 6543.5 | 1.03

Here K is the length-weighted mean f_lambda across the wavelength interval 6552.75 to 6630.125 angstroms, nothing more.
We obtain 67.9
